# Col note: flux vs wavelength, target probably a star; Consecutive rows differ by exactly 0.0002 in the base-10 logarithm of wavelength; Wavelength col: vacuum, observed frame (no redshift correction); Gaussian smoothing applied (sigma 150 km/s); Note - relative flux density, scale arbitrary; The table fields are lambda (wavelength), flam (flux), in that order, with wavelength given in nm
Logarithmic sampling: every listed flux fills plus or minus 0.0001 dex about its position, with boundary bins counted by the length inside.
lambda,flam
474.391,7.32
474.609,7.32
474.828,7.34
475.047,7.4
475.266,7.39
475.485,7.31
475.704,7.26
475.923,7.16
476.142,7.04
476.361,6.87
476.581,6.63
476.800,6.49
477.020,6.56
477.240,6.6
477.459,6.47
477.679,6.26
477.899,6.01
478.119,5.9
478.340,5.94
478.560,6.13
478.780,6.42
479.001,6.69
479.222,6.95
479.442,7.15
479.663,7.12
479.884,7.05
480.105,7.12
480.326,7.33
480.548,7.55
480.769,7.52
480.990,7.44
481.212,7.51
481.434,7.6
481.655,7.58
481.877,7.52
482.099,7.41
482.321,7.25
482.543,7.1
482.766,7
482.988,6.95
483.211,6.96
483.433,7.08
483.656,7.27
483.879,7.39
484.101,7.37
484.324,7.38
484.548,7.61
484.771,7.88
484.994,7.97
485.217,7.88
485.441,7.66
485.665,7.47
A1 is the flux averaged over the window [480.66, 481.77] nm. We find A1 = 7.53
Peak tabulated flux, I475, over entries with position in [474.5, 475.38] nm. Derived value 7.4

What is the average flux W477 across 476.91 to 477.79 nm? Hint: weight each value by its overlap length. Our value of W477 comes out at 6.47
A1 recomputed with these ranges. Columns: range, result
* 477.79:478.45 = 5.95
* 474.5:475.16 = 7.35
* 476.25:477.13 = 6.64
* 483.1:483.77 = 7.1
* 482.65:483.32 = 6.96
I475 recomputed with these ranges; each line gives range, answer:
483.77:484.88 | 7.88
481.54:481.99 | 7.58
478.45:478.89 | 6.42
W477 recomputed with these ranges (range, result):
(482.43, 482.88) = 7.05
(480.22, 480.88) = 7.47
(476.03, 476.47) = 6.96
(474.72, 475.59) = 7.36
